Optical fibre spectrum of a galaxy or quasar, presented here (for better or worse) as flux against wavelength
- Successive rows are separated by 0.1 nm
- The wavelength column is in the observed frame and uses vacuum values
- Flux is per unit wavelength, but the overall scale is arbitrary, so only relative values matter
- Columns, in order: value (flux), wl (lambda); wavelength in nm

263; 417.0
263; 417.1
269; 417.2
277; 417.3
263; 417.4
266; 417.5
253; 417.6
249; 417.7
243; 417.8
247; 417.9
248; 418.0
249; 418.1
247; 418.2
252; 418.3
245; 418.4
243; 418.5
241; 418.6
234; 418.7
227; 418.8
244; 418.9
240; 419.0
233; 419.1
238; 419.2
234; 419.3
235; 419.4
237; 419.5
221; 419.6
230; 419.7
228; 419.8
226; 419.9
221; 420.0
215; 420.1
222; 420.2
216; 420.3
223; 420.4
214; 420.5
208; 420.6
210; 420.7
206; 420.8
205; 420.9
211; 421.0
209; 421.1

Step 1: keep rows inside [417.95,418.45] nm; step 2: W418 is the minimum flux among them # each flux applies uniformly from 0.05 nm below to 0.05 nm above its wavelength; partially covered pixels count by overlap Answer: 245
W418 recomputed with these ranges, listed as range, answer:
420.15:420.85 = 206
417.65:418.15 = 243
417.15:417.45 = 263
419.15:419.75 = 221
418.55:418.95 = 227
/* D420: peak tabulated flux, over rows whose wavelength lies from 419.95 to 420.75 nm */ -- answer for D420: 223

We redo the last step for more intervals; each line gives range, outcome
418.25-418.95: 252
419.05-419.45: 238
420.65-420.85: 210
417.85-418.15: 249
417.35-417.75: 266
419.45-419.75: 237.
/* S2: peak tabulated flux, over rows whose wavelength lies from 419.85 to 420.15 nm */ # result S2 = 226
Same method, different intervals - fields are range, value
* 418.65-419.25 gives 244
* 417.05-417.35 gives 277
